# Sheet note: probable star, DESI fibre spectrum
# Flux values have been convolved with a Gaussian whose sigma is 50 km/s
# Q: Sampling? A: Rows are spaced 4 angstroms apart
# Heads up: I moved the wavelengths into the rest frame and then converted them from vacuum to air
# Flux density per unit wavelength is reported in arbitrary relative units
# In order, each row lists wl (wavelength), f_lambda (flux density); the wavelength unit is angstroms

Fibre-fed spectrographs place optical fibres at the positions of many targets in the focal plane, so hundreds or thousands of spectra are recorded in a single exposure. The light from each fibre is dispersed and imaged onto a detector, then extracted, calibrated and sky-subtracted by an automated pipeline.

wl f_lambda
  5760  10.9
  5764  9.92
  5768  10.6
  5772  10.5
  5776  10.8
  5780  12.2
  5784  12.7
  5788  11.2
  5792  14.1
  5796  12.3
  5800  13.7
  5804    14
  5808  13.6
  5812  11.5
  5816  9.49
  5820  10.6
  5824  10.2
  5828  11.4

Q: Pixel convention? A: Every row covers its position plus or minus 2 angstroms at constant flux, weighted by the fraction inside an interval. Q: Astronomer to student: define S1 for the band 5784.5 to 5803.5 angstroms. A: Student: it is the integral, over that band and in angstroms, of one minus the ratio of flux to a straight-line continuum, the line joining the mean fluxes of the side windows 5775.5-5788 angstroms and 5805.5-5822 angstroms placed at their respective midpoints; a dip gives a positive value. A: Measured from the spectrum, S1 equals -1.9 angstroms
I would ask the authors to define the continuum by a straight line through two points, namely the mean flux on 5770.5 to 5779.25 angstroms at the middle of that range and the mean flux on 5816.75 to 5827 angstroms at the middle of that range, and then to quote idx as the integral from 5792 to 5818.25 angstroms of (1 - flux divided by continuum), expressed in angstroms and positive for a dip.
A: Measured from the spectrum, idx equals -4.9 angstroms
